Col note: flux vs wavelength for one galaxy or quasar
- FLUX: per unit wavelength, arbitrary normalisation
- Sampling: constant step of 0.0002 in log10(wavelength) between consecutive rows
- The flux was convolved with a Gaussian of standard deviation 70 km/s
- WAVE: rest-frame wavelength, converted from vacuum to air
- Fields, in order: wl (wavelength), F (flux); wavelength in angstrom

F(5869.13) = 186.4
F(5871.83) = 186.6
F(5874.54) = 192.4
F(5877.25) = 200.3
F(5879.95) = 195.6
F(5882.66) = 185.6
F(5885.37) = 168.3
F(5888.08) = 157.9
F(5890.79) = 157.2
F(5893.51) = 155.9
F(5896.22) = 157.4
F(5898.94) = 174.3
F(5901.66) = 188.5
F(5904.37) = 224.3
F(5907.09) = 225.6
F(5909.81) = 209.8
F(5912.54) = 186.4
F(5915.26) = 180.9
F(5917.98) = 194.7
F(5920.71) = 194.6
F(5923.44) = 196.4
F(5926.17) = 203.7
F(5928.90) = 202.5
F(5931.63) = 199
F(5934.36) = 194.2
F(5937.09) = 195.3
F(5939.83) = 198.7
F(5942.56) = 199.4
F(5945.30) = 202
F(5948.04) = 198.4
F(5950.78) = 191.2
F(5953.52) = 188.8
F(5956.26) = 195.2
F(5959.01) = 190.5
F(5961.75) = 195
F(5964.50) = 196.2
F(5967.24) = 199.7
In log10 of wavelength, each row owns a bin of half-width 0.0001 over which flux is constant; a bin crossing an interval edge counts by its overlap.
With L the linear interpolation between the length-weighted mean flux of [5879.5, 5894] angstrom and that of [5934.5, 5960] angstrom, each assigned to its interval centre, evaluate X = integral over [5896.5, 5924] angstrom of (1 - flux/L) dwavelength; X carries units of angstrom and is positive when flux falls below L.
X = -2.5 angstrom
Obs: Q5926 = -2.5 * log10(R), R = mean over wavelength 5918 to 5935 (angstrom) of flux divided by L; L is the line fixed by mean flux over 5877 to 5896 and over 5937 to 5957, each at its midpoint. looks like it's -0.06 mag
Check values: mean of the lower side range 172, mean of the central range 198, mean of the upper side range 196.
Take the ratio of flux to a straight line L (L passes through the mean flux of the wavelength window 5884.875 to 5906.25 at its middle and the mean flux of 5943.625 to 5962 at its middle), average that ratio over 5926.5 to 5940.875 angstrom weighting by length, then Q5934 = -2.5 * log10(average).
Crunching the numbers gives -0.06 mag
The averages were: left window 174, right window 194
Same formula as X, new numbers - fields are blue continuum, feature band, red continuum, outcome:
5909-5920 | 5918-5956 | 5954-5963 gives -0.88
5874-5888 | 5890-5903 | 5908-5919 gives 1.55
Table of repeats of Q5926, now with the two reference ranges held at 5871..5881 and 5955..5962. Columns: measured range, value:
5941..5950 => -0.03 mag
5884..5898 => 0.21 mag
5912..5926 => 0.01 mag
